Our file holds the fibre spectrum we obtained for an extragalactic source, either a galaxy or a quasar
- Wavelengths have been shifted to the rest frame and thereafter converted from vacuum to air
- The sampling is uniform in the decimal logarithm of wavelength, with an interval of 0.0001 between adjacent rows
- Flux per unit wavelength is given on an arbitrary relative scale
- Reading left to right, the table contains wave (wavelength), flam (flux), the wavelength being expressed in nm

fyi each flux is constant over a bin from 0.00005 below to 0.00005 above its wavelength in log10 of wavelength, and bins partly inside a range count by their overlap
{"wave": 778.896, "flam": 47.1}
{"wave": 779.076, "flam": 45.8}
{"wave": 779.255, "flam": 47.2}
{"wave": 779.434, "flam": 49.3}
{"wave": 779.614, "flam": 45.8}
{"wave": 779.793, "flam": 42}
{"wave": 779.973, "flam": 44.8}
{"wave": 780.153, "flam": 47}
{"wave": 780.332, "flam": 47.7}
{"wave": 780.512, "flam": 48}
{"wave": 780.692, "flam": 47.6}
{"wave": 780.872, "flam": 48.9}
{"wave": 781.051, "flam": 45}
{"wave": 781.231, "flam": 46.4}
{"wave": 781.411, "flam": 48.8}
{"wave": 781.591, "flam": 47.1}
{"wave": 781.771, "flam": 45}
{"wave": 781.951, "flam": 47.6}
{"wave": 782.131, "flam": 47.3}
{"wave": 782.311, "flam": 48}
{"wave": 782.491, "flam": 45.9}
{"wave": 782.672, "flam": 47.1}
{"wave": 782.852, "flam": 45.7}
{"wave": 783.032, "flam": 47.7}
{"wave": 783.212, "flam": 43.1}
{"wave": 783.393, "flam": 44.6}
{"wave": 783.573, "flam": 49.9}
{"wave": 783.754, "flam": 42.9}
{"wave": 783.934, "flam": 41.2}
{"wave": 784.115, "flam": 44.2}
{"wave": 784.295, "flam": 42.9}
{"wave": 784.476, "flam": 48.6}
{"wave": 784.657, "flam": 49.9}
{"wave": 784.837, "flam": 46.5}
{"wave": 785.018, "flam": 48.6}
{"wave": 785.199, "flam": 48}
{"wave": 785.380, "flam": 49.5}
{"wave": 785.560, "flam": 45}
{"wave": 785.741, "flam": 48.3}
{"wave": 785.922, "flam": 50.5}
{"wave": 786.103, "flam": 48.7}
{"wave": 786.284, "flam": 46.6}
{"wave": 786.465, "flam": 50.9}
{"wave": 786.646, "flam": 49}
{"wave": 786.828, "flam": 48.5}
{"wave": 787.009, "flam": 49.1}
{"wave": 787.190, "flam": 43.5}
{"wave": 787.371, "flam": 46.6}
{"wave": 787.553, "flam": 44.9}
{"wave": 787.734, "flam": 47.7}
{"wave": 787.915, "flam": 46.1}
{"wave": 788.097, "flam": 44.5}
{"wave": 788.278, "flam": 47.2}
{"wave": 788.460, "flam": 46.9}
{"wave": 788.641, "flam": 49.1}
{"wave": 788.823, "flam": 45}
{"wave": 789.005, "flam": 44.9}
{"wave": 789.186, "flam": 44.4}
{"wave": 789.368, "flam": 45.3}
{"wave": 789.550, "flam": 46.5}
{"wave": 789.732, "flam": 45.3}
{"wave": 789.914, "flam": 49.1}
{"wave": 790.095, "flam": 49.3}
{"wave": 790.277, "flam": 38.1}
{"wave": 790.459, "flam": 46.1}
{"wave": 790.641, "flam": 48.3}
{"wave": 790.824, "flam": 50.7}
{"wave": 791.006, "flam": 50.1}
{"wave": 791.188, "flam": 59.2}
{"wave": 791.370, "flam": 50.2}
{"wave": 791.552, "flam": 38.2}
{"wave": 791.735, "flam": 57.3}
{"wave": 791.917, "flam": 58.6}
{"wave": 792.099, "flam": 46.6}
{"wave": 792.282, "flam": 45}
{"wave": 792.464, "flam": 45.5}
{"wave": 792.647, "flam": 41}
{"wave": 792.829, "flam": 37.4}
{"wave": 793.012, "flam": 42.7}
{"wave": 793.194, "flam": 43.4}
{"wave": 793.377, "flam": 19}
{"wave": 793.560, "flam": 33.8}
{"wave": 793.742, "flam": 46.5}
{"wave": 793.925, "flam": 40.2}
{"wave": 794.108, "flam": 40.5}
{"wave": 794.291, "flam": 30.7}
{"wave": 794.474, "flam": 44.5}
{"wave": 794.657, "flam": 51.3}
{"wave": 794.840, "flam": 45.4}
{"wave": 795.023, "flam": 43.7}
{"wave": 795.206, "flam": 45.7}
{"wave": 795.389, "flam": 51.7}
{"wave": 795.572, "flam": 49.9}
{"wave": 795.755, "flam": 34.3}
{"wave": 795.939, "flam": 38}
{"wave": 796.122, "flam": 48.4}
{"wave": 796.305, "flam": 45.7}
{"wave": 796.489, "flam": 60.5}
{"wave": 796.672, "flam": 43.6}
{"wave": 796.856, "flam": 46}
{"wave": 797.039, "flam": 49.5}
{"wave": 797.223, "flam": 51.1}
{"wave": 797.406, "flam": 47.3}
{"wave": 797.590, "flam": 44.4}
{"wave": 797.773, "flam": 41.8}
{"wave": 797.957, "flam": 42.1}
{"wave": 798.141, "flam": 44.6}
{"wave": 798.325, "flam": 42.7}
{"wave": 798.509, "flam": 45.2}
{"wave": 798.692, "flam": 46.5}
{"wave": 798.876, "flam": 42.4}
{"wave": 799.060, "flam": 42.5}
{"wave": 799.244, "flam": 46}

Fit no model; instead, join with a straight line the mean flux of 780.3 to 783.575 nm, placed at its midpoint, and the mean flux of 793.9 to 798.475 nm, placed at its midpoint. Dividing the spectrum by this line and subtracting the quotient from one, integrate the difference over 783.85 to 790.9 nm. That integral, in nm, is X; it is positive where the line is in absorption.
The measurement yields -0.10 nm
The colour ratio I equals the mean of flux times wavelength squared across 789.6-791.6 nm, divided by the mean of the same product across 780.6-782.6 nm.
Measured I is 1.04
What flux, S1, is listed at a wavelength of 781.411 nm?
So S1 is 48.8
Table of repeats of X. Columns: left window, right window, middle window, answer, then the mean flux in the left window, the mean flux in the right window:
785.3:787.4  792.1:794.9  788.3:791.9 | -0.30 nm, 48.1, 40.6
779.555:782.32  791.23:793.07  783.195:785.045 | 0.04 nm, 46.7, 46.7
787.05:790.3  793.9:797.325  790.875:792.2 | -0.16 nm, 46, 45.4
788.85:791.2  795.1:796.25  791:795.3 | 0.18 nm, 47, 44.7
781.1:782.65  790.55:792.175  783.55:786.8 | 0.08 nm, 46.9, 51.1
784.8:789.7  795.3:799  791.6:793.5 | 0.12 nm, 47.1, 45.8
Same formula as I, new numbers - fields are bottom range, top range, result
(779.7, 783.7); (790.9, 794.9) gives 0.97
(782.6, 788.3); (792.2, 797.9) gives 0.95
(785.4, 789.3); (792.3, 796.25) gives 0.90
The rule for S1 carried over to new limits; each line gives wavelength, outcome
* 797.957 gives 42.1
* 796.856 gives 46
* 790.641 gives 48.3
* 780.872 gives 48.9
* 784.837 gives 46.5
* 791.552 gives 38.2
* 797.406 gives 47.3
